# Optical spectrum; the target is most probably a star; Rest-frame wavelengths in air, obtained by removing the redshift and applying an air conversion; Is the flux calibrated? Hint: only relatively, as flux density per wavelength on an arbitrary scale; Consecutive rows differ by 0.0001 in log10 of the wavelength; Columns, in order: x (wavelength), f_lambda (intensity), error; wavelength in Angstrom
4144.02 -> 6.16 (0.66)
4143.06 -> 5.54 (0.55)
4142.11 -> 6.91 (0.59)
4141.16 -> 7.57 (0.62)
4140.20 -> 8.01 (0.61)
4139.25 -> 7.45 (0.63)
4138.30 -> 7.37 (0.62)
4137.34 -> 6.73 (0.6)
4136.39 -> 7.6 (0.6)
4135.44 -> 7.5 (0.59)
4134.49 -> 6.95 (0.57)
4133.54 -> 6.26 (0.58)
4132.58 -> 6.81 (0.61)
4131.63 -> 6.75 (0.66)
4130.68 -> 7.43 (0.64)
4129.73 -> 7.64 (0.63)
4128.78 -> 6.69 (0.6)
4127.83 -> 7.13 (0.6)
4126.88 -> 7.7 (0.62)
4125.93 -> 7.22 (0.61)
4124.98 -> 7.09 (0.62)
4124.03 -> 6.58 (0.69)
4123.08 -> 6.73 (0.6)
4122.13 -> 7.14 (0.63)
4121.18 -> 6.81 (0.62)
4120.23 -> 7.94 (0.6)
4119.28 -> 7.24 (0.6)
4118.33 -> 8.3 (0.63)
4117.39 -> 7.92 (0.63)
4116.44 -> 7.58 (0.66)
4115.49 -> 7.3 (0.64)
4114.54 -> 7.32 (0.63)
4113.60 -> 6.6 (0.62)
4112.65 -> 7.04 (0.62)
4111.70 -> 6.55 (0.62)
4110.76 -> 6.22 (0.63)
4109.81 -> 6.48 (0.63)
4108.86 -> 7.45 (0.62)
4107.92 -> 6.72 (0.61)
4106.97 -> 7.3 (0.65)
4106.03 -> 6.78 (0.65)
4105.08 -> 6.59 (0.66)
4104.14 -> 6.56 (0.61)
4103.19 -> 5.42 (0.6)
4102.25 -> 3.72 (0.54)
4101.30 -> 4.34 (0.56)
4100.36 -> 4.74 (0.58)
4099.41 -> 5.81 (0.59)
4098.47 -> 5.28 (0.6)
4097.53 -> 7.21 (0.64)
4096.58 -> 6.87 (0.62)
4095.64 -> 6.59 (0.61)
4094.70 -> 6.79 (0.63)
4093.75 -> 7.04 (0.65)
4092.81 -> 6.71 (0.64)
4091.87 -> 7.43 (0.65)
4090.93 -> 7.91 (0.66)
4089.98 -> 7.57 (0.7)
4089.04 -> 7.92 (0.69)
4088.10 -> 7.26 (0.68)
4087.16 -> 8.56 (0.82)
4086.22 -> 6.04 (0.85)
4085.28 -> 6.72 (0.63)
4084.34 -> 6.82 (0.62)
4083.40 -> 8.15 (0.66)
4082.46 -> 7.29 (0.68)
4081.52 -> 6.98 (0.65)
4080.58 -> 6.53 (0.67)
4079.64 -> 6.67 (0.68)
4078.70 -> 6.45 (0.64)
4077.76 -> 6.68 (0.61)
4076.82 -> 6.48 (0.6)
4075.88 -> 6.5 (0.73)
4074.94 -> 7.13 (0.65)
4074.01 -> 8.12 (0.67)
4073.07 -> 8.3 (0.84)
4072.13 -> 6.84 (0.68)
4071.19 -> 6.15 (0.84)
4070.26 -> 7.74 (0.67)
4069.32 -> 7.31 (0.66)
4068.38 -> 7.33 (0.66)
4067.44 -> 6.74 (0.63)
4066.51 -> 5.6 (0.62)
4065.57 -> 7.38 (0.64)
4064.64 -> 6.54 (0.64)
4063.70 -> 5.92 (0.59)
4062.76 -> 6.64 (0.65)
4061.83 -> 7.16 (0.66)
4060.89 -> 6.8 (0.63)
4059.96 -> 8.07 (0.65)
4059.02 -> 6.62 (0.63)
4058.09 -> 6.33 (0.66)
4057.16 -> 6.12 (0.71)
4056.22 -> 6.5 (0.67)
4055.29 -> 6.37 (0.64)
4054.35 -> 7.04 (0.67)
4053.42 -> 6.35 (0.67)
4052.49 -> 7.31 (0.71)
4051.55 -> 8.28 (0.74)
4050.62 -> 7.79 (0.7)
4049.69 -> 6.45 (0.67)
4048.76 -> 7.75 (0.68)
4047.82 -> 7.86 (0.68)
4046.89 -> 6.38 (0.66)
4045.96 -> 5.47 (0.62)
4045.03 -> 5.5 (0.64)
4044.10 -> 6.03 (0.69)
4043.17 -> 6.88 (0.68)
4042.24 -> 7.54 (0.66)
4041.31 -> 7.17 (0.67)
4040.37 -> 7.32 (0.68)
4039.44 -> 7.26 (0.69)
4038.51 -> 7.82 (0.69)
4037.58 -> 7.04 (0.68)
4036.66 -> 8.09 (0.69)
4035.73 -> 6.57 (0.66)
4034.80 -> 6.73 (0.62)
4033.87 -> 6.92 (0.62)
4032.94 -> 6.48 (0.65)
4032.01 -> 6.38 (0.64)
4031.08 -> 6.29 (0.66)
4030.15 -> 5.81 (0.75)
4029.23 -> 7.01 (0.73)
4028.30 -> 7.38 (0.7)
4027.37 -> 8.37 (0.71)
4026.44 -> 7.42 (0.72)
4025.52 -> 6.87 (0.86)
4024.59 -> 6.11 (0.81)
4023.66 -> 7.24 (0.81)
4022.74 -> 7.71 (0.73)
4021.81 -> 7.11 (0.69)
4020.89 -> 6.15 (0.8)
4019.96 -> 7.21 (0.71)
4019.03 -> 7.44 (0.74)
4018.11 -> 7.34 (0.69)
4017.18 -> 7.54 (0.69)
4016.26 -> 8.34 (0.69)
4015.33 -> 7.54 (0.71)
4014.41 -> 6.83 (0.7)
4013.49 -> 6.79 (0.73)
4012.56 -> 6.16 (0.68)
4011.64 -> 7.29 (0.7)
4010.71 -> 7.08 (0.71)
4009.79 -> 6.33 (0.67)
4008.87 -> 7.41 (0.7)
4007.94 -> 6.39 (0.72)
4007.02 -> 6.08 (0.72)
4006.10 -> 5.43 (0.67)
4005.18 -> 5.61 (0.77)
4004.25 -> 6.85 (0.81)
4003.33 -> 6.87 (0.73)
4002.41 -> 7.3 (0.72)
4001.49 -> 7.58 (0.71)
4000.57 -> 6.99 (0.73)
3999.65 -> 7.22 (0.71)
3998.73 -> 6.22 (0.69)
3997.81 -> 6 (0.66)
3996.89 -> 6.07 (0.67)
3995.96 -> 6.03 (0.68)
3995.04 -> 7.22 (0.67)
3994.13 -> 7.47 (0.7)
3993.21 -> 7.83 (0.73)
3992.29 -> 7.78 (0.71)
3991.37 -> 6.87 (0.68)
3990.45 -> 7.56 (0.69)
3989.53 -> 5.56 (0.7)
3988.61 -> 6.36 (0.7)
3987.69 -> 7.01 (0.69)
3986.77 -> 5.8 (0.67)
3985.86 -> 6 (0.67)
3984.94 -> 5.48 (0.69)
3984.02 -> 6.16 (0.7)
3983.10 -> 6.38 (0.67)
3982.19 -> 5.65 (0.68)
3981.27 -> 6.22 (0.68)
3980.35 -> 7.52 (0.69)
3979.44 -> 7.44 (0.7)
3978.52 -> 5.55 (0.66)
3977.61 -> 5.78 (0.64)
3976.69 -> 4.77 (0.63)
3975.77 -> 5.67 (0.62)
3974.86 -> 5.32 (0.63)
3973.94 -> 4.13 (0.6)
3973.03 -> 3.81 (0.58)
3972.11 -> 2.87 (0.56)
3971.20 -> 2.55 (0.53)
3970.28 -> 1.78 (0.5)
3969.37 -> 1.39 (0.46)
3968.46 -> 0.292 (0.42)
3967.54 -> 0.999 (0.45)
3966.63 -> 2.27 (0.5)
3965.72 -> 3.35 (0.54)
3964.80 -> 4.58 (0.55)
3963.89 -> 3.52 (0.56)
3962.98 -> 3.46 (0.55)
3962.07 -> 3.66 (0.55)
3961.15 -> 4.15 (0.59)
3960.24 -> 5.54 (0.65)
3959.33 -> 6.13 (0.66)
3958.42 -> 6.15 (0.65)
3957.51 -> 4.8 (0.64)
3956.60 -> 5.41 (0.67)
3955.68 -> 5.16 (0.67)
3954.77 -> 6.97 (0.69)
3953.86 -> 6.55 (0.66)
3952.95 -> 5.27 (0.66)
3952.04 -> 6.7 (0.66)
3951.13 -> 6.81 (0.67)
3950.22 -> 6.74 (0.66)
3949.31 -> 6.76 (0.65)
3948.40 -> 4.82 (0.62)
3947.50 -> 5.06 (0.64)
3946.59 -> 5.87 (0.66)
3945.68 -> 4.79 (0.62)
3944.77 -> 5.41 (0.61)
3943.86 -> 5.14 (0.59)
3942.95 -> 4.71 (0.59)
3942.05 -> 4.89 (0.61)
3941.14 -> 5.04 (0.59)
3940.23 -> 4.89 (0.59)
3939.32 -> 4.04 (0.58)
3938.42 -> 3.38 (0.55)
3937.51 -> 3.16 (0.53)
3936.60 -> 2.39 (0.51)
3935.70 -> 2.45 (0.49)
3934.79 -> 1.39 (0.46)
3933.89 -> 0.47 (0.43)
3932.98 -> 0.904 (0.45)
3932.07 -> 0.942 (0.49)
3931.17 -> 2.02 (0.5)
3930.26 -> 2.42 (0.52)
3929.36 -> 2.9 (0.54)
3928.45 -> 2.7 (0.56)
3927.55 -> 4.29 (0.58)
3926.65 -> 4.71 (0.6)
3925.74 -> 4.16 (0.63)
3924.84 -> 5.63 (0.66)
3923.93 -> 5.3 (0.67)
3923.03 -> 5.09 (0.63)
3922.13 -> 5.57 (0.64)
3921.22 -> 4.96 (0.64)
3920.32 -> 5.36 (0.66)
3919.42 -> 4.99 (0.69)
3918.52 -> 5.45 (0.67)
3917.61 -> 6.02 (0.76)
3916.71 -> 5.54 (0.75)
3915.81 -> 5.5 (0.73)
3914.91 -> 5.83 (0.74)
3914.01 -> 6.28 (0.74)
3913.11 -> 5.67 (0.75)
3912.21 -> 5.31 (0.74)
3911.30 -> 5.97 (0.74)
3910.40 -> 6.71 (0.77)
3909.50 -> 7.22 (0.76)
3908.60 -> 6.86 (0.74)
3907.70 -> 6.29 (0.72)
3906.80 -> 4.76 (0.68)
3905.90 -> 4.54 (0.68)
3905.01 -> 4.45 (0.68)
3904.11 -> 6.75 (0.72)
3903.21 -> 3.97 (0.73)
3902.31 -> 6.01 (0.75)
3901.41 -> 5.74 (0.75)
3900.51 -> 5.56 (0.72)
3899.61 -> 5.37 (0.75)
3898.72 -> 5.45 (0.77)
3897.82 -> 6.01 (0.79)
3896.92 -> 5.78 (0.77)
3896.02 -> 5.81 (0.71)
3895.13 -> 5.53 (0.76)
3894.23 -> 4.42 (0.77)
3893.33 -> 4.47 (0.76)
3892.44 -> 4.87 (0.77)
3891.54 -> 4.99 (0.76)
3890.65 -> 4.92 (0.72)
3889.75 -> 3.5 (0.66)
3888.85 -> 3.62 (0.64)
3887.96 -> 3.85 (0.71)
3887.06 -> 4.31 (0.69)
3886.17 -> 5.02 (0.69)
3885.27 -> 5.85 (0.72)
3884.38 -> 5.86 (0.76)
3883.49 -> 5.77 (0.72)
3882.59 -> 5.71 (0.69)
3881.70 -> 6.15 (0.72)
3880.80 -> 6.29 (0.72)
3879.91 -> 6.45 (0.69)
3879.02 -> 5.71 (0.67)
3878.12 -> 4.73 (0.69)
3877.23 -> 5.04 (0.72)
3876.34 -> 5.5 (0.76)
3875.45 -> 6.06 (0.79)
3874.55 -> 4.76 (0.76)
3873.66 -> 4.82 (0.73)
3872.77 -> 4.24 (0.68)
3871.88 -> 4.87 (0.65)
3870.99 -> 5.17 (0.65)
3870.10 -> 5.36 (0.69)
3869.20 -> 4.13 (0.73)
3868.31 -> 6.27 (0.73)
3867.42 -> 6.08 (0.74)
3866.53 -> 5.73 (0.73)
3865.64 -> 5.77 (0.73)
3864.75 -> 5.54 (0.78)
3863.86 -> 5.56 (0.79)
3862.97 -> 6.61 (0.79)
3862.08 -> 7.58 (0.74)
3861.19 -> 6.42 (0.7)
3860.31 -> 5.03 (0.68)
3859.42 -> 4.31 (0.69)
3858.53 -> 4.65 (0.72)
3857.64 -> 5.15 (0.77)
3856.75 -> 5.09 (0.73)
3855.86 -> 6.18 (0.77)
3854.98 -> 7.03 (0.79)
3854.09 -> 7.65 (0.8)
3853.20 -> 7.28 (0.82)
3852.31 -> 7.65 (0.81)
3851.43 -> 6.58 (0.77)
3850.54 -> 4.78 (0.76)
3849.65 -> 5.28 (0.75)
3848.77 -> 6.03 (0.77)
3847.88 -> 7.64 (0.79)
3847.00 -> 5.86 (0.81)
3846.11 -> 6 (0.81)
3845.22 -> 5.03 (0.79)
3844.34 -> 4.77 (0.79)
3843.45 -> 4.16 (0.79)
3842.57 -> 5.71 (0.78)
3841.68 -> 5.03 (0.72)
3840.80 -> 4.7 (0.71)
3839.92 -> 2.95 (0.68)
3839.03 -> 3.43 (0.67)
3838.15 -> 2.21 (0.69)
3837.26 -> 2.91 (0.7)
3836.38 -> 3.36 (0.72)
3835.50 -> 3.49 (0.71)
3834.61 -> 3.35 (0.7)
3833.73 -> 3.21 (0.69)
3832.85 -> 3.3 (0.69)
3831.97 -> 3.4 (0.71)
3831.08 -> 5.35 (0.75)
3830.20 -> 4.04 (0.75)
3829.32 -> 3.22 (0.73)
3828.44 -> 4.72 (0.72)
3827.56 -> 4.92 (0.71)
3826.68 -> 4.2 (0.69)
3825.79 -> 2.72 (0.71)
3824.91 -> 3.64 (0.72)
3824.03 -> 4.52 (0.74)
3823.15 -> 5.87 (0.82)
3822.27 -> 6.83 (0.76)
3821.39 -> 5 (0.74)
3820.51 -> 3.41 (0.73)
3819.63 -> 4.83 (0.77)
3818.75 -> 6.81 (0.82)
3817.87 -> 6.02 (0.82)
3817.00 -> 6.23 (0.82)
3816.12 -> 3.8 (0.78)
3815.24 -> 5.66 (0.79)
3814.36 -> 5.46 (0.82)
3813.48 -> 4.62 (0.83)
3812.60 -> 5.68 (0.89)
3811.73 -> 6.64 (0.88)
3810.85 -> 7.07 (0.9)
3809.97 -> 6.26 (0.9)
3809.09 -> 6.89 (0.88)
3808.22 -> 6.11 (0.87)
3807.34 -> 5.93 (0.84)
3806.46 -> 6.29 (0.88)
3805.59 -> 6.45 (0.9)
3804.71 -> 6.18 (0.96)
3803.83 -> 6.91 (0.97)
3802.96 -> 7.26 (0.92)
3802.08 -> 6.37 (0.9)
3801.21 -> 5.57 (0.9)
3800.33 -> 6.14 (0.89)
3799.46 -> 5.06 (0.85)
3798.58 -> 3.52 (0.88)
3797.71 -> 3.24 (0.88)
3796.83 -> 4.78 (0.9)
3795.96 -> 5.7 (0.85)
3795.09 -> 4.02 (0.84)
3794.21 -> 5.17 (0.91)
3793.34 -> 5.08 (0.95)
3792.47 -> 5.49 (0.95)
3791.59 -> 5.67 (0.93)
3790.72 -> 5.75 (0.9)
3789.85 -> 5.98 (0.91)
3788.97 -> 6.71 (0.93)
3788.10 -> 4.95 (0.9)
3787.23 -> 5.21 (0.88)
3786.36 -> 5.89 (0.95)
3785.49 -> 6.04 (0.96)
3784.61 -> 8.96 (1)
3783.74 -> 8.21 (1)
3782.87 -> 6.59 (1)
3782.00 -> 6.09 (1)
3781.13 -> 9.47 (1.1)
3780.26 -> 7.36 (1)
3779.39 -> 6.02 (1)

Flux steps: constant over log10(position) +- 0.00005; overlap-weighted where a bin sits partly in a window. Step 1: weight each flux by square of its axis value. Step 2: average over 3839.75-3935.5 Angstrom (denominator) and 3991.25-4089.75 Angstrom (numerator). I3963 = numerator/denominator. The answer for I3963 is 1.5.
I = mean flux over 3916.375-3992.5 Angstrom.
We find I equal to 4.68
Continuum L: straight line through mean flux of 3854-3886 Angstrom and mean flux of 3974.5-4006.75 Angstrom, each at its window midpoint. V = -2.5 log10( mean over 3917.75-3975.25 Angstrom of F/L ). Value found 0.42 mag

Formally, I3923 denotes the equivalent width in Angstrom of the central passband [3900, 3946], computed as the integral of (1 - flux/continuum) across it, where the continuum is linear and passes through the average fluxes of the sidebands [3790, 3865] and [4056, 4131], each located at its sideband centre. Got 9.7 Angstrom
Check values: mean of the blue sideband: 5.25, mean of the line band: 4.6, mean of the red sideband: 6.87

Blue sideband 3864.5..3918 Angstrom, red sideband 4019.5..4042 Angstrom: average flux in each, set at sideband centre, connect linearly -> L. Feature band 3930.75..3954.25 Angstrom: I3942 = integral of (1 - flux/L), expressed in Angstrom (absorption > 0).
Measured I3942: 6.94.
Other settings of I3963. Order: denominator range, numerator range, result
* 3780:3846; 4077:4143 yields 1.53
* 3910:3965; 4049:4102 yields 1.56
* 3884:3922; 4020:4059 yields 1.38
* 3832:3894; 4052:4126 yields 1.48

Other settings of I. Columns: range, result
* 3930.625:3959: 4.49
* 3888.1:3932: 5.06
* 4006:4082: 6.92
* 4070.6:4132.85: 6.89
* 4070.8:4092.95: 7.14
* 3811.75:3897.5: 5.11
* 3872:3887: 5.46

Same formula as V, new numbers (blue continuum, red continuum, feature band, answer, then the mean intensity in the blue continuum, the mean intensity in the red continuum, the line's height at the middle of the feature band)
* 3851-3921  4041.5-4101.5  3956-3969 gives 0.49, 5.55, 6.85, 6.09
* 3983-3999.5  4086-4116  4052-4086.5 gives -0.04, 6.56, 6.63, 6.61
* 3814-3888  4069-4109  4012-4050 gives -0.10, 5.15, 6.77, 6.38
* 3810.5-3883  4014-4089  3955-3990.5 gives 0.31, 5.18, 6.99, 6.3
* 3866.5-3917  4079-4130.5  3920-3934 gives 0.47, 5.39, 6.87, 5.64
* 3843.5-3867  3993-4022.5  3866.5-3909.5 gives 0.16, 5.94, 6.87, 6.14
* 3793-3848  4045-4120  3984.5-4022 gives -0.08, 4.98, 6.84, 6.28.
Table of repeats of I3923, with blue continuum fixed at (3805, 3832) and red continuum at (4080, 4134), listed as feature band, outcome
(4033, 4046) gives -0.8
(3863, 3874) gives 0.4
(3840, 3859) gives -1.1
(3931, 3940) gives 5.7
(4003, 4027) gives -2.0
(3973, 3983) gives 0.7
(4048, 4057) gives -0.7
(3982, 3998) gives -0.8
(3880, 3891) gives 1.0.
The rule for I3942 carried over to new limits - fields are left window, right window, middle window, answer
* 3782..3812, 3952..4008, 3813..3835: 4.7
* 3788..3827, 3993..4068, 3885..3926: 5.1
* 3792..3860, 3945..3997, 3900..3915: -1.5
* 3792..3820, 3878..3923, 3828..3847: 5.2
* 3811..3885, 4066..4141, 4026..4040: -1.3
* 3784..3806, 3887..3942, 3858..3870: -1.4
